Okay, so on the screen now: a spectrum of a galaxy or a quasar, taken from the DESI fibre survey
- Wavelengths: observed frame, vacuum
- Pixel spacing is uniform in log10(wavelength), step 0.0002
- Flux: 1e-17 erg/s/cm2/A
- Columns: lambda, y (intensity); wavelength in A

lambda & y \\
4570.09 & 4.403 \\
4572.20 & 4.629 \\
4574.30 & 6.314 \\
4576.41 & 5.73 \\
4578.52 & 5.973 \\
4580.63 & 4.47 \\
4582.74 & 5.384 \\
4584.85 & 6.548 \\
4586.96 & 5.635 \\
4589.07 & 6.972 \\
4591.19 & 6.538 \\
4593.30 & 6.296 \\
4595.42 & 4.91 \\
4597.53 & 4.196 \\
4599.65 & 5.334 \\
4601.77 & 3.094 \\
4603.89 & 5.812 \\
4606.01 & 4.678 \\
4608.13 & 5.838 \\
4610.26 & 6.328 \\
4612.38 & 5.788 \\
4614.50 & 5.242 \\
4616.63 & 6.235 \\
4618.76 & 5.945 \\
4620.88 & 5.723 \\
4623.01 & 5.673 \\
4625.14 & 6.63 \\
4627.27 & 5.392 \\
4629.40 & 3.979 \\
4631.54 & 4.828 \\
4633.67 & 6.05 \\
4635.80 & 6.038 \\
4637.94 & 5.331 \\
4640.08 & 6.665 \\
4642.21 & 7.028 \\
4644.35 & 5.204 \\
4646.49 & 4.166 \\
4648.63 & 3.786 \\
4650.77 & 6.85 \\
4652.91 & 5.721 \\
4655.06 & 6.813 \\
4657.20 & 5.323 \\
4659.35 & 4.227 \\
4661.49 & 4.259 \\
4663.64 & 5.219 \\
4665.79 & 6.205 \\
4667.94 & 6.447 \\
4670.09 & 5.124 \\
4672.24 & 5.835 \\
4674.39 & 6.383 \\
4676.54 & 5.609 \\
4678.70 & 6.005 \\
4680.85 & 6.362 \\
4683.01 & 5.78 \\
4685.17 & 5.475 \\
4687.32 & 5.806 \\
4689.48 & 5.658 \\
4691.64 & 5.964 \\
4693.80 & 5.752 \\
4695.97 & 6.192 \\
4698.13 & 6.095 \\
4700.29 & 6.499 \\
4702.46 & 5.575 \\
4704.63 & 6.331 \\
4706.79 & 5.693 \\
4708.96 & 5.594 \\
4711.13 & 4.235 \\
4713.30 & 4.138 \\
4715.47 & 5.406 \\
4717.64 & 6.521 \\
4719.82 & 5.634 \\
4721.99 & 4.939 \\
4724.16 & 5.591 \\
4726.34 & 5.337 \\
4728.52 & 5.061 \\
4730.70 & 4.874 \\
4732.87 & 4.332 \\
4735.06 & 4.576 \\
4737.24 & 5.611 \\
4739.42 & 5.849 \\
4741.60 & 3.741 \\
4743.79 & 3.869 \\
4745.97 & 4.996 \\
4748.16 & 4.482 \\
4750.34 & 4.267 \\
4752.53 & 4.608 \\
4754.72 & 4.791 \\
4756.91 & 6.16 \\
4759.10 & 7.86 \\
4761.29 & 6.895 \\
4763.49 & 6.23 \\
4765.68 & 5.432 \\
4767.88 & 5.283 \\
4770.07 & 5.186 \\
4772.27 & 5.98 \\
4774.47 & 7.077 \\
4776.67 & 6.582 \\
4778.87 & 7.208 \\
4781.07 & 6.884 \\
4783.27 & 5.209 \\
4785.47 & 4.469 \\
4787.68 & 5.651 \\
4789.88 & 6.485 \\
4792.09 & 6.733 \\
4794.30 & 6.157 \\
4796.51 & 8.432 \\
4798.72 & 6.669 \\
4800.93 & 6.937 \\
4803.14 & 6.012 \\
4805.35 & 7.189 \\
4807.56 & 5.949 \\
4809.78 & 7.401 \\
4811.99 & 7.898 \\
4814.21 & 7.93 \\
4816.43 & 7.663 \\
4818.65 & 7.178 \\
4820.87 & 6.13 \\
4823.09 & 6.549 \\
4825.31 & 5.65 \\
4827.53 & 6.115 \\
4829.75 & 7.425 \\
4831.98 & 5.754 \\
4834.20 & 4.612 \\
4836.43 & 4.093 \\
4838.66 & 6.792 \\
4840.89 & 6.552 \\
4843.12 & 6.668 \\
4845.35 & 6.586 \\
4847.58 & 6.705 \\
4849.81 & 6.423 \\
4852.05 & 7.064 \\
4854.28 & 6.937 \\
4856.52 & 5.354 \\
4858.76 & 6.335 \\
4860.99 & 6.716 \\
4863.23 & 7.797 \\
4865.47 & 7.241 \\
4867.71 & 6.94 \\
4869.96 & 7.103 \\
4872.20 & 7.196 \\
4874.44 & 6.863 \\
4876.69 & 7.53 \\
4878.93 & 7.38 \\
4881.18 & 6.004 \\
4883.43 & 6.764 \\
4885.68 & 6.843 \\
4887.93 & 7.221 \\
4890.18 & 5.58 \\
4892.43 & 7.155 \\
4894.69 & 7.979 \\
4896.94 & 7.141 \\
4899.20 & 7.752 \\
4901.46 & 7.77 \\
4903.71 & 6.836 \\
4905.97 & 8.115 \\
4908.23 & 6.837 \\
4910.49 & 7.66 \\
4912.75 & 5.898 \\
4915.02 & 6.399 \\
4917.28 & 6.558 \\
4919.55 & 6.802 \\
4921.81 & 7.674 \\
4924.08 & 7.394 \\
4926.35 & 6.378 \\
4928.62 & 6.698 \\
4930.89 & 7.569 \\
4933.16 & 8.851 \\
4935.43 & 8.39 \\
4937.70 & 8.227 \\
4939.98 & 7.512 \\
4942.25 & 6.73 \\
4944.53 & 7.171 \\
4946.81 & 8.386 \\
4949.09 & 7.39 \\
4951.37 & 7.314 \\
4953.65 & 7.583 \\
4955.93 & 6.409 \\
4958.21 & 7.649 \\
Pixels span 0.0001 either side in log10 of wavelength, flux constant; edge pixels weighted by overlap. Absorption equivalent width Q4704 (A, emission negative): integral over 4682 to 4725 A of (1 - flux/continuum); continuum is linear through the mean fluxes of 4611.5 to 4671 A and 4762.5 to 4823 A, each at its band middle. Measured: 2.3 A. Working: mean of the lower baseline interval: 5.57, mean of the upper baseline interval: 6.52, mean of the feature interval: 5.64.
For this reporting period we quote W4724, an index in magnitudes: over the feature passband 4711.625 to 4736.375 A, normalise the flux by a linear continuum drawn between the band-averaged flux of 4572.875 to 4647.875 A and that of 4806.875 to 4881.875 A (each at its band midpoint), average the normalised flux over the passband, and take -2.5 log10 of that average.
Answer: 0.194 mag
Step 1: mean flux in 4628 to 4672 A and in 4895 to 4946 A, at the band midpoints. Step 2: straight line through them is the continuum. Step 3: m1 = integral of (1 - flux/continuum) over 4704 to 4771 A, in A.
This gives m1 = 8.8 A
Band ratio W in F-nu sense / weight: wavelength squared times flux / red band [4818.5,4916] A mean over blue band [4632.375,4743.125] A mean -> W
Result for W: 1.3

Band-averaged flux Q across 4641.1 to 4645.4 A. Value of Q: 6.13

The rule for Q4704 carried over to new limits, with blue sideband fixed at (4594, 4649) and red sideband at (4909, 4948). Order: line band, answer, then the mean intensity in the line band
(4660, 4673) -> 0.5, 5.47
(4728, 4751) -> 5.4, 4.7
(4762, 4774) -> 1.1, 5.74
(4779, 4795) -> 1.0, 6.01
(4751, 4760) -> 0.7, 5.73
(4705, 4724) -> 2.1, 5.33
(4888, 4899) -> 0.1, 7.05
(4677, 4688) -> -0.2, 5.87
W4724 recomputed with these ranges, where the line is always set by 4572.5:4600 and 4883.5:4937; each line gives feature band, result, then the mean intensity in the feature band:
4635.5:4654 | 0.064 mag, 5.63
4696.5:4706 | 0.019 mag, 6.12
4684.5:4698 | 0.062 mag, 5.84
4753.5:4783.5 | 0.055 mag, 6.22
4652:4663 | 0.148 mag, 5.26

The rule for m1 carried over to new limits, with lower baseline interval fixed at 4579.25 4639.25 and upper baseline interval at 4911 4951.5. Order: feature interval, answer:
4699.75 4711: 0.6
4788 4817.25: -1.7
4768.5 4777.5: 0.4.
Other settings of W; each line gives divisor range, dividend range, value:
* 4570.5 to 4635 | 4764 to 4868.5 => 1.28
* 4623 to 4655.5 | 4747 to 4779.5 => 1.10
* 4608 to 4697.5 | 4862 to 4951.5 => 1.41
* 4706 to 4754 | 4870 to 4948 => 1.57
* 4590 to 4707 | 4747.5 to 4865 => 1.20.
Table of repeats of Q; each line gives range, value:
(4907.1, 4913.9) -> 6.79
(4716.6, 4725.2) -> 5.67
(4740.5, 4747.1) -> 4.21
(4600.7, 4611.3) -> 5.15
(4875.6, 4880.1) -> 7.45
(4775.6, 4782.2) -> 6.89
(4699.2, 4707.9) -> 6.02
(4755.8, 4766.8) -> 6.51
